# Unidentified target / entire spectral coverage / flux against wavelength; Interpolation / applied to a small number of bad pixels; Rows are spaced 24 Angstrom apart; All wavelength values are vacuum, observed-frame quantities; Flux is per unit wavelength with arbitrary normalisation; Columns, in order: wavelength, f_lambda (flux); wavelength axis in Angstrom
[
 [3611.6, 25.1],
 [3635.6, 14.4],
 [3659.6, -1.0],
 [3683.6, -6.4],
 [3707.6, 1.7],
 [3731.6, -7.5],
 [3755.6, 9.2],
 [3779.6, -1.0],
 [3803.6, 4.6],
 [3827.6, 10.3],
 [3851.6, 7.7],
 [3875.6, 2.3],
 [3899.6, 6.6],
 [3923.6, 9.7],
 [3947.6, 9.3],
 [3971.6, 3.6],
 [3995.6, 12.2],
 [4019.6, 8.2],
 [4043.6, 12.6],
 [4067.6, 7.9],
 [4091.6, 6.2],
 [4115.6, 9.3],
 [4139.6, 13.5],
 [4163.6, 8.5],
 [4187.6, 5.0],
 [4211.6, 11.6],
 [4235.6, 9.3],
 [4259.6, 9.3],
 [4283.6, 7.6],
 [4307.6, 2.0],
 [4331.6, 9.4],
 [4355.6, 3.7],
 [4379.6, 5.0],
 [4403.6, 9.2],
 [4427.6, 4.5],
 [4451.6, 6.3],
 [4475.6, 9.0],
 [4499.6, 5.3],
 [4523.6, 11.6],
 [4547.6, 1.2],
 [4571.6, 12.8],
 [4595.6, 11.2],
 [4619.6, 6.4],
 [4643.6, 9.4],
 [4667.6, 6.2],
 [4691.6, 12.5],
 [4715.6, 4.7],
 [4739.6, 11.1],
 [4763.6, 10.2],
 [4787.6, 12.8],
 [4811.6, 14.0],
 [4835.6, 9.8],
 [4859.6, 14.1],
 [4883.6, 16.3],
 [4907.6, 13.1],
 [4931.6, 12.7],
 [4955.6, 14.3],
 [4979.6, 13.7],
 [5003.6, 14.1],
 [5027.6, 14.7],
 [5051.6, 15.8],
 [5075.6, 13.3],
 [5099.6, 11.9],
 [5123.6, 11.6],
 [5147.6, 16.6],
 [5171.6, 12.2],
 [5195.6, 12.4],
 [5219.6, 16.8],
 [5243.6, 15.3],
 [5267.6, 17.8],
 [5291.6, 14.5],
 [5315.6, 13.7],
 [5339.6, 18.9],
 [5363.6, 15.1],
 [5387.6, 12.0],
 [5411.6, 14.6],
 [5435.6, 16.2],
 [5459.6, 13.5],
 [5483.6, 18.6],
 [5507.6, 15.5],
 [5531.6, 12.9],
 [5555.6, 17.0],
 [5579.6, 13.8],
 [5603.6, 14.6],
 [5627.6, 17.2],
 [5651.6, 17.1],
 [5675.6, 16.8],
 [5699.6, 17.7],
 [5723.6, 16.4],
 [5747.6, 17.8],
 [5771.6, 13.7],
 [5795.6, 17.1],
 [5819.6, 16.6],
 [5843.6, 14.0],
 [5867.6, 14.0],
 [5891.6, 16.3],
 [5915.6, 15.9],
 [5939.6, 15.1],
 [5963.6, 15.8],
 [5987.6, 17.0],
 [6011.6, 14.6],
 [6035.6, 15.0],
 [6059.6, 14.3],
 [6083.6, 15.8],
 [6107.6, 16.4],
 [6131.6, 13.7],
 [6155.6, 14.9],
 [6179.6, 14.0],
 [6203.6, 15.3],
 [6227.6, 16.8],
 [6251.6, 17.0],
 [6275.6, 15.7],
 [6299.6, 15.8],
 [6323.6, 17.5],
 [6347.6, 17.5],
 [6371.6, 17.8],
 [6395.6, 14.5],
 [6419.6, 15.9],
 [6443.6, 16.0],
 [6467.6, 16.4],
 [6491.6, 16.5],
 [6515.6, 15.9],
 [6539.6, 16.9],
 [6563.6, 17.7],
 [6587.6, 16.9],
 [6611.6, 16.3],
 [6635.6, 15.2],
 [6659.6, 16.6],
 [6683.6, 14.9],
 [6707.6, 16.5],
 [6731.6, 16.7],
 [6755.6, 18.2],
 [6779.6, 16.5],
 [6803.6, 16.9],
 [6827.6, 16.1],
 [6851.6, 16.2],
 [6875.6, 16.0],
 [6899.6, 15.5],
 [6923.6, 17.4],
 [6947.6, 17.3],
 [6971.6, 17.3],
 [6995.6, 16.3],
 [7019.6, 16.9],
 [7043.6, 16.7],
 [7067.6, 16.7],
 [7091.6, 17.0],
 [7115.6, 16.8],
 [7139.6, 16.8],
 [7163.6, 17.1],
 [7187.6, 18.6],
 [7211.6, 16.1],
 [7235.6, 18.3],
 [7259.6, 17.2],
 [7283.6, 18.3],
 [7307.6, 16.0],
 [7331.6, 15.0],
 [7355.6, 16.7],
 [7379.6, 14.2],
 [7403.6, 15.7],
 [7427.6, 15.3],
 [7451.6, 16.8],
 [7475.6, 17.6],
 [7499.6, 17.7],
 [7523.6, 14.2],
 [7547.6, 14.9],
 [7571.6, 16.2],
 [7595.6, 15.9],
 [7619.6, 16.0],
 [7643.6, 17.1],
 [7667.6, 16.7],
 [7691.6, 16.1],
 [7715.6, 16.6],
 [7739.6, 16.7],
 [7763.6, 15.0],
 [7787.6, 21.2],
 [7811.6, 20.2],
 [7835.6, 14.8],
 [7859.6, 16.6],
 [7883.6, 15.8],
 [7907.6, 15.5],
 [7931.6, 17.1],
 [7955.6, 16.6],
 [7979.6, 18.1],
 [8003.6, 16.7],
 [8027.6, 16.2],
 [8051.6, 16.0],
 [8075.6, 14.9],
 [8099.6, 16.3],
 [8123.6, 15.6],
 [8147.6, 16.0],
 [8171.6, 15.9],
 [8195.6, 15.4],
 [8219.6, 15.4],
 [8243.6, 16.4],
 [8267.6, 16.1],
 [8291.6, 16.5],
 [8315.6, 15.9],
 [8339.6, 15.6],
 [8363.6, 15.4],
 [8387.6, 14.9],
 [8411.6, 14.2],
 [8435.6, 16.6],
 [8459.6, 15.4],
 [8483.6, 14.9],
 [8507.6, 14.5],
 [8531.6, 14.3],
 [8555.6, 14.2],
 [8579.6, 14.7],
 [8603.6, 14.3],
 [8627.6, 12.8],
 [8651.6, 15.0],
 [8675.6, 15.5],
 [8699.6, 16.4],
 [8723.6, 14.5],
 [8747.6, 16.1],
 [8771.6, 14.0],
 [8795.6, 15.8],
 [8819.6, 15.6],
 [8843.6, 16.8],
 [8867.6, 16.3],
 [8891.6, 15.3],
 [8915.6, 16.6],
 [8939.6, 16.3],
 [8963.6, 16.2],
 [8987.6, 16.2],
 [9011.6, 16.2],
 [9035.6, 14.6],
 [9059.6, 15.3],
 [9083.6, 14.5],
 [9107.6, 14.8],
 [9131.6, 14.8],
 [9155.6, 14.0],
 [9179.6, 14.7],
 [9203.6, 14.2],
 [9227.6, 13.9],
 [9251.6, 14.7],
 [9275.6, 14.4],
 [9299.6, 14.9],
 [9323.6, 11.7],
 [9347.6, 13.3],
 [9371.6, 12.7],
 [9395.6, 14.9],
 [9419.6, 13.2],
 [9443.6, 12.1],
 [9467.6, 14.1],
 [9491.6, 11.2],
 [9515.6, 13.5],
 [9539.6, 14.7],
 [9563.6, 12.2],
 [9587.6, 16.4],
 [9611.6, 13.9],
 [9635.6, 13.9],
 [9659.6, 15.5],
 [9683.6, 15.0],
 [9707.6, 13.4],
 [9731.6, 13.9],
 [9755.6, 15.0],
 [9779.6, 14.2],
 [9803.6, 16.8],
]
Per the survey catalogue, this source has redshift 0.186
